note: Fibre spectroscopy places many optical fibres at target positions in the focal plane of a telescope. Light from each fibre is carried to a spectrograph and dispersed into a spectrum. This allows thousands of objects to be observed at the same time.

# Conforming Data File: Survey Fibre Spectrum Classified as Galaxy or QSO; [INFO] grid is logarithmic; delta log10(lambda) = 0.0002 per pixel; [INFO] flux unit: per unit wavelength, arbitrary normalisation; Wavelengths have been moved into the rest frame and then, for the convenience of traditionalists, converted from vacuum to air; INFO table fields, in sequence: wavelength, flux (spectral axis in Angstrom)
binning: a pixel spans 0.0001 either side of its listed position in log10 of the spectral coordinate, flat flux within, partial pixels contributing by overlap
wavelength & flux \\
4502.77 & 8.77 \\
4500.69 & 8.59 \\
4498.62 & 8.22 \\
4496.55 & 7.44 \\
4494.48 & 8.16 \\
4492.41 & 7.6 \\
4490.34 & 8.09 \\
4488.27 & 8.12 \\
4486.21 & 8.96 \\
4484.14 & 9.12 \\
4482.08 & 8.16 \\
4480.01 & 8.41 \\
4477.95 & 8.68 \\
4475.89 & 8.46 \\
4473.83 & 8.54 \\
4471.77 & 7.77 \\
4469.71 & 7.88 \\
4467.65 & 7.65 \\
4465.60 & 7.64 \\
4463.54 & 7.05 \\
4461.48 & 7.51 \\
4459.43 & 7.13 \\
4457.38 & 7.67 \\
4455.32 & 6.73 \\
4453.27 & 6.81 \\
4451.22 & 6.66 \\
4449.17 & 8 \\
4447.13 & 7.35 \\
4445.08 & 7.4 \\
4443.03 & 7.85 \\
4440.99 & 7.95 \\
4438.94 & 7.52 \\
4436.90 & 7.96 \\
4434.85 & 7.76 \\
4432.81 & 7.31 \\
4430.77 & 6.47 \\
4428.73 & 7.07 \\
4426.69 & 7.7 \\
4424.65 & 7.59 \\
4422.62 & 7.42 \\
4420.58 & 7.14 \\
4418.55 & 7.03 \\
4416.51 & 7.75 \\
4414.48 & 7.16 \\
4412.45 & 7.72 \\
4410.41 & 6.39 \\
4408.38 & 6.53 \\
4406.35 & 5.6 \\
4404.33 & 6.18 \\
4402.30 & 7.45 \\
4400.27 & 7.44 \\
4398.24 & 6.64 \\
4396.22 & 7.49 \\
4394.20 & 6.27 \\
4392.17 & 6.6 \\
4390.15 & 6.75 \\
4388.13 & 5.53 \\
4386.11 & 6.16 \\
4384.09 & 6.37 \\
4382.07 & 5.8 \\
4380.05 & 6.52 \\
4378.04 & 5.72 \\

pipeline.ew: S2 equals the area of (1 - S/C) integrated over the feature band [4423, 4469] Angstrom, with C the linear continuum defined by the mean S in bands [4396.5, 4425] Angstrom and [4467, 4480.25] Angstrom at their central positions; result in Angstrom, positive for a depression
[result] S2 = 1.6 Angstrom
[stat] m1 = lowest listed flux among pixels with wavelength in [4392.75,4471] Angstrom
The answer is 5.6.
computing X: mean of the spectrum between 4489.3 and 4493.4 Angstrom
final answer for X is 7.84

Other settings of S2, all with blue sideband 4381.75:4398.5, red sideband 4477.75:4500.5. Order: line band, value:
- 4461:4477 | 0.1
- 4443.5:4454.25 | 0.3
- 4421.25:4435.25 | -0.4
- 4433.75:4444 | -0.7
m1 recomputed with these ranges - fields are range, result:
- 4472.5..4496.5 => 7.6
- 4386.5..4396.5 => 5.53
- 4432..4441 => 7.31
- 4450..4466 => 6.66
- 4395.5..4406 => 6.18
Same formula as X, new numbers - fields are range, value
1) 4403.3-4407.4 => 5.91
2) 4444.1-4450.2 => 7.59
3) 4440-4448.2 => 7.65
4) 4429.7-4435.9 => 7.18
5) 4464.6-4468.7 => 7.66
